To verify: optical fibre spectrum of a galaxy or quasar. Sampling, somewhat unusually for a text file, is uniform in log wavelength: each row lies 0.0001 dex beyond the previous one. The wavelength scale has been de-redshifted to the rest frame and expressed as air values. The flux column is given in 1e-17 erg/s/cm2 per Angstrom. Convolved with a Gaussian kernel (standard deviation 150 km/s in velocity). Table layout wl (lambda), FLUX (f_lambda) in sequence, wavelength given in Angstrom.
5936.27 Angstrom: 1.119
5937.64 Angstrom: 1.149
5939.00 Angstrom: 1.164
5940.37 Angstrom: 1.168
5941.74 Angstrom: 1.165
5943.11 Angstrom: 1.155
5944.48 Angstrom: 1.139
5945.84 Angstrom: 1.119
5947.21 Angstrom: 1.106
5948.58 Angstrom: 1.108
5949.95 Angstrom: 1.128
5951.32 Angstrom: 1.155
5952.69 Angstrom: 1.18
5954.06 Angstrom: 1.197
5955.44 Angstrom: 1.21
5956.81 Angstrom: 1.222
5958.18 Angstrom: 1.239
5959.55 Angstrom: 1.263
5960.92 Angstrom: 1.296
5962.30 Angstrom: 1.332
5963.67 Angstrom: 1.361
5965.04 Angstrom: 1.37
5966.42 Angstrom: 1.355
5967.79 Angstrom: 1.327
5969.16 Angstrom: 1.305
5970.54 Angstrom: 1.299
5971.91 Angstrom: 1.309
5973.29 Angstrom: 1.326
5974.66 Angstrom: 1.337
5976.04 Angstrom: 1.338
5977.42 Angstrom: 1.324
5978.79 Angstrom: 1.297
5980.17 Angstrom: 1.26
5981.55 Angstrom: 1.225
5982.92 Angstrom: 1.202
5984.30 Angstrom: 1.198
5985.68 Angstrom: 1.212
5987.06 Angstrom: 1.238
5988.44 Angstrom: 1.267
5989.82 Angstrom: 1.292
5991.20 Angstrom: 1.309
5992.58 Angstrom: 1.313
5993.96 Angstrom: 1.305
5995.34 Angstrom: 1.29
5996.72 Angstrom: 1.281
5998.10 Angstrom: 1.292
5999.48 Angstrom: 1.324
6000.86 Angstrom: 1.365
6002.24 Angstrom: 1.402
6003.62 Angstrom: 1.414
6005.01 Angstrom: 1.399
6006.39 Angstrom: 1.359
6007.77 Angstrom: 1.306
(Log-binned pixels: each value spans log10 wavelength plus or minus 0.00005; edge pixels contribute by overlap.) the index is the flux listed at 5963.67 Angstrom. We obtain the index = 1.361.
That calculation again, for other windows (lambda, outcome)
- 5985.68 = 1.212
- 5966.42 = 1.355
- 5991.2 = 1.309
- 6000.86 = 1.365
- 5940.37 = 1.168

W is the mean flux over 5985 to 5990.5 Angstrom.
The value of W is 1.25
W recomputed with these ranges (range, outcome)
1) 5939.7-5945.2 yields 1.16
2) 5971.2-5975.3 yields 1.33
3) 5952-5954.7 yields 1.19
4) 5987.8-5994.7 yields 1.3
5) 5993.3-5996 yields 1.3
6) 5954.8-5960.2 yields 1.23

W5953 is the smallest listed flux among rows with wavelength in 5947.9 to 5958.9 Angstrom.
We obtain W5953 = 1.108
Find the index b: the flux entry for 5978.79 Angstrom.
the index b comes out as 1.297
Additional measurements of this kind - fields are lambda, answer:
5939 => 1.164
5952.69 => 1.18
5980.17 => 1.26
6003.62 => 1.414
